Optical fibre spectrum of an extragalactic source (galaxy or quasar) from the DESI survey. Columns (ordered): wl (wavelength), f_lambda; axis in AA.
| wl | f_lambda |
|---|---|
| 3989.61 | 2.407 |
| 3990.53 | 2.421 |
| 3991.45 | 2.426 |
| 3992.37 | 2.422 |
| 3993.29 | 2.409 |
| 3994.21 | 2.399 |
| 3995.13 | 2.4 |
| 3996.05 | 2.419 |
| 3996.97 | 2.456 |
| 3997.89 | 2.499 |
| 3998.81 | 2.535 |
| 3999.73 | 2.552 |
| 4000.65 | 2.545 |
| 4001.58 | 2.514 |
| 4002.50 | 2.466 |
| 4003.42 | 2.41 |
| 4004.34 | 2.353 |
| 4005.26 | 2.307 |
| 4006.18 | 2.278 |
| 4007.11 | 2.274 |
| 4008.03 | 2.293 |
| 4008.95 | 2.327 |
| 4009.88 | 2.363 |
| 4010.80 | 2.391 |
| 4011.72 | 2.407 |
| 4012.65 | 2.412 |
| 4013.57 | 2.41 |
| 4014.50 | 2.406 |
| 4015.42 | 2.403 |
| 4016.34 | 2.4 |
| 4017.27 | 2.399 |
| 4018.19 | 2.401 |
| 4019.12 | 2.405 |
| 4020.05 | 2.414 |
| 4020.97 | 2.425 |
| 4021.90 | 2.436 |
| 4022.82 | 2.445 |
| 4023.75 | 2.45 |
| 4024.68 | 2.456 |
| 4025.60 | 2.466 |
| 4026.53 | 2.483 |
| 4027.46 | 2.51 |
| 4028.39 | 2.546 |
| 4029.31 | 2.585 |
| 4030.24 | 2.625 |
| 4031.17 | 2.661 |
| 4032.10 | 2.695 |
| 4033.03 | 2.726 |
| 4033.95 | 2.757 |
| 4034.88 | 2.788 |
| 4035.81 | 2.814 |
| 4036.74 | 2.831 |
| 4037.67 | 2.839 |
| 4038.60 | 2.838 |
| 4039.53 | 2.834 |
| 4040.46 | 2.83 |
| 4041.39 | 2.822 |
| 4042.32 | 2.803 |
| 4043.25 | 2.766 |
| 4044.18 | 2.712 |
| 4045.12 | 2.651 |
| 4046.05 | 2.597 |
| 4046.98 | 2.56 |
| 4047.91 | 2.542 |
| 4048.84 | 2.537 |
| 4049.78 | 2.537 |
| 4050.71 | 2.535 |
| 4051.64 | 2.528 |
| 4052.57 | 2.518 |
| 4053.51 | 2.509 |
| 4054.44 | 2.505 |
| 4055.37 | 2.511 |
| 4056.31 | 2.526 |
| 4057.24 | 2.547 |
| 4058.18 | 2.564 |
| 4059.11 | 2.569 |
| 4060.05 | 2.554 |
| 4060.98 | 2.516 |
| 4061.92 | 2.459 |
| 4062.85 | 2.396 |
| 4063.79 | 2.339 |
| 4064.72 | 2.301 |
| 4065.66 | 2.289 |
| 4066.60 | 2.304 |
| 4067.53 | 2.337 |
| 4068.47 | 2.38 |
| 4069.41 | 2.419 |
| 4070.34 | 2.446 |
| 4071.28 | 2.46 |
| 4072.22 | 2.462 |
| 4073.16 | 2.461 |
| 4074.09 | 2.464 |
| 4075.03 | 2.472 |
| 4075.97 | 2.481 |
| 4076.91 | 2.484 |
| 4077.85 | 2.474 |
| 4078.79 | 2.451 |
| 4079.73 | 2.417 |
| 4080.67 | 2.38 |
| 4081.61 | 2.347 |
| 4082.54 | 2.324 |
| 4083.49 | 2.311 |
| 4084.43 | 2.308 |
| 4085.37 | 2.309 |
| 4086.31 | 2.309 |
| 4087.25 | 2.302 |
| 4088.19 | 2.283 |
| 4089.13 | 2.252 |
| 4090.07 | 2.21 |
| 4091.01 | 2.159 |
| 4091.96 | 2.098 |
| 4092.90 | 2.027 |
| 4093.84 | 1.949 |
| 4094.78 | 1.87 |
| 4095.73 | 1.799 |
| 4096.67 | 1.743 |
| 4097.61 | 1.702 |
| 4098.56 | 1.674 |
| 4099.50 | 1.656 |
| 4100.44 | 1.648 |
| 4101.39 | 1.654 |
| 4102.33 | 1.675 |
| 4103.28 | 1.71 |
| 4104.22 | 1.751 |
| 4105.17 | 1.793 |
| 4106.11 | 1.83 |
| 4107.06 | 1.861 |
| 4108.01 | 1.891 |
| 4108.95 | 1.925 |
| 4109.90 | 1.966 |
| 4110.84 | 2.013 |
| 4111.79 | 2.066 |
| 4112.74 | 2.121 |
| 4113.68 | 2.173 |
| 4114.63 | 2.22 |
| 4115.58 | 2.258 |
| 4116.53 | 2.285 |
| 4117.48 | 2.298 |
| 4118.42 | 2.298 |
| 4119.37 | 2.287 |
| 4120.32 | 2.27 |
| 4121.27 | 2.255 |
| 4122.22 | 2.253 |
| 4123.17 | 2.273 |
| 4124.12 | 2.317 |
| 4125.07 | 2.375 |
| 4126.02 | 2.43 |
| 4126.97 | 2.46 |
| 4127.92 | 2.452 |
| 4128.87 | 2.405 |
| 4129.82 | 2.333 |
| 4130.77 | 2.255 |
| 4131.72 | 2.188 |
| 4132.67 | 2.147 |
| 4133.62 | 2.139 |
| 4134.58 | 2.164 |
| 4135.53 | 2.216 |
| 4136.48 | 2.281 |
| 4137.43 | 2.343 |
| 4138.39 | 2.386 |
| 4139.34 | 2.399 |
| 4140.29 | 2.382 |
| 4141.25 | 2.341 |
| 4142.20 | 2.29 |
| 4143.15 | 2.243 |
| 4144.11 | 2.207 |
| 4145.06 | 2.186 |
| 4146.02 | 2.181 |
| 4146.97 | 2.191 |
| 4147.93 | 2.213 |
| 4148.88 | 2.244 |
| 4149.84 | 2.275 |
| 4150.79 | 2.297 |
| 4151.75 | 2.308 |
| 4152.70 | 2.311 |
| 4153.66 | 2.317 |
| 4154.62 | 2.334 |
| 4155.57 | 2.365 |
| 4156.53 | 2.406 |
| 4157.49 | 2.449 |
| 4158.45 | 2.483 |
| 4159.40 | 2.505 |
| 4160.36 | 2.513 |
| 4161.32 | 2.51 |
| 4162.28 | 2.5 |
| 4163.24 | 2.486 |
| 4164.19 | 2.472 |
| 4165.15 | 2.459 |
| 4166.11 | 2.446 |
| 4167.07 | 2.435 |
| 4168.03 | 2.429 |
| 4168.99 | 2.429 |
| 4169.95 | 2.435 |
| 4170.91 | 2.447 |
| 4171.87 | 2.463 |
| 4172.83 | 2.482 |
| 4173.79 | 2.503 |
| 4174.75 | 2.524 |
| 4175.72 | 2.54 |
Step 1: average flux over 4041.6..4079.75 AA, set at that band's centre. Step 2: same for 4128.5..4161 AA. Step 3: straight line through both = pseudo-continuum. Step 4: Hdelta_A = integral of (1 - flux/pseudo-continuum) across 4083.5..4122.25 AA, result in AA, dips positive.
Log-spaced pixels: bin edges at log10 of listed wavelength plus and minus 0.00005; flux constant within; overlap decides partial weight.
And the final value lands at 6.0 AA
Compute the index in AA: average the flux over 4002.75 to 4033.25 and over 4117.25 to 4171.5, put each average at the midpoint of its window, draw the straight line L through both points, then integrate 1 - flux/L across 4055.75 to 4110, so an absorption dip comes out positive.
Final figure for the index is 4.40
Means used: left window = 2.44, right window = 2.34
